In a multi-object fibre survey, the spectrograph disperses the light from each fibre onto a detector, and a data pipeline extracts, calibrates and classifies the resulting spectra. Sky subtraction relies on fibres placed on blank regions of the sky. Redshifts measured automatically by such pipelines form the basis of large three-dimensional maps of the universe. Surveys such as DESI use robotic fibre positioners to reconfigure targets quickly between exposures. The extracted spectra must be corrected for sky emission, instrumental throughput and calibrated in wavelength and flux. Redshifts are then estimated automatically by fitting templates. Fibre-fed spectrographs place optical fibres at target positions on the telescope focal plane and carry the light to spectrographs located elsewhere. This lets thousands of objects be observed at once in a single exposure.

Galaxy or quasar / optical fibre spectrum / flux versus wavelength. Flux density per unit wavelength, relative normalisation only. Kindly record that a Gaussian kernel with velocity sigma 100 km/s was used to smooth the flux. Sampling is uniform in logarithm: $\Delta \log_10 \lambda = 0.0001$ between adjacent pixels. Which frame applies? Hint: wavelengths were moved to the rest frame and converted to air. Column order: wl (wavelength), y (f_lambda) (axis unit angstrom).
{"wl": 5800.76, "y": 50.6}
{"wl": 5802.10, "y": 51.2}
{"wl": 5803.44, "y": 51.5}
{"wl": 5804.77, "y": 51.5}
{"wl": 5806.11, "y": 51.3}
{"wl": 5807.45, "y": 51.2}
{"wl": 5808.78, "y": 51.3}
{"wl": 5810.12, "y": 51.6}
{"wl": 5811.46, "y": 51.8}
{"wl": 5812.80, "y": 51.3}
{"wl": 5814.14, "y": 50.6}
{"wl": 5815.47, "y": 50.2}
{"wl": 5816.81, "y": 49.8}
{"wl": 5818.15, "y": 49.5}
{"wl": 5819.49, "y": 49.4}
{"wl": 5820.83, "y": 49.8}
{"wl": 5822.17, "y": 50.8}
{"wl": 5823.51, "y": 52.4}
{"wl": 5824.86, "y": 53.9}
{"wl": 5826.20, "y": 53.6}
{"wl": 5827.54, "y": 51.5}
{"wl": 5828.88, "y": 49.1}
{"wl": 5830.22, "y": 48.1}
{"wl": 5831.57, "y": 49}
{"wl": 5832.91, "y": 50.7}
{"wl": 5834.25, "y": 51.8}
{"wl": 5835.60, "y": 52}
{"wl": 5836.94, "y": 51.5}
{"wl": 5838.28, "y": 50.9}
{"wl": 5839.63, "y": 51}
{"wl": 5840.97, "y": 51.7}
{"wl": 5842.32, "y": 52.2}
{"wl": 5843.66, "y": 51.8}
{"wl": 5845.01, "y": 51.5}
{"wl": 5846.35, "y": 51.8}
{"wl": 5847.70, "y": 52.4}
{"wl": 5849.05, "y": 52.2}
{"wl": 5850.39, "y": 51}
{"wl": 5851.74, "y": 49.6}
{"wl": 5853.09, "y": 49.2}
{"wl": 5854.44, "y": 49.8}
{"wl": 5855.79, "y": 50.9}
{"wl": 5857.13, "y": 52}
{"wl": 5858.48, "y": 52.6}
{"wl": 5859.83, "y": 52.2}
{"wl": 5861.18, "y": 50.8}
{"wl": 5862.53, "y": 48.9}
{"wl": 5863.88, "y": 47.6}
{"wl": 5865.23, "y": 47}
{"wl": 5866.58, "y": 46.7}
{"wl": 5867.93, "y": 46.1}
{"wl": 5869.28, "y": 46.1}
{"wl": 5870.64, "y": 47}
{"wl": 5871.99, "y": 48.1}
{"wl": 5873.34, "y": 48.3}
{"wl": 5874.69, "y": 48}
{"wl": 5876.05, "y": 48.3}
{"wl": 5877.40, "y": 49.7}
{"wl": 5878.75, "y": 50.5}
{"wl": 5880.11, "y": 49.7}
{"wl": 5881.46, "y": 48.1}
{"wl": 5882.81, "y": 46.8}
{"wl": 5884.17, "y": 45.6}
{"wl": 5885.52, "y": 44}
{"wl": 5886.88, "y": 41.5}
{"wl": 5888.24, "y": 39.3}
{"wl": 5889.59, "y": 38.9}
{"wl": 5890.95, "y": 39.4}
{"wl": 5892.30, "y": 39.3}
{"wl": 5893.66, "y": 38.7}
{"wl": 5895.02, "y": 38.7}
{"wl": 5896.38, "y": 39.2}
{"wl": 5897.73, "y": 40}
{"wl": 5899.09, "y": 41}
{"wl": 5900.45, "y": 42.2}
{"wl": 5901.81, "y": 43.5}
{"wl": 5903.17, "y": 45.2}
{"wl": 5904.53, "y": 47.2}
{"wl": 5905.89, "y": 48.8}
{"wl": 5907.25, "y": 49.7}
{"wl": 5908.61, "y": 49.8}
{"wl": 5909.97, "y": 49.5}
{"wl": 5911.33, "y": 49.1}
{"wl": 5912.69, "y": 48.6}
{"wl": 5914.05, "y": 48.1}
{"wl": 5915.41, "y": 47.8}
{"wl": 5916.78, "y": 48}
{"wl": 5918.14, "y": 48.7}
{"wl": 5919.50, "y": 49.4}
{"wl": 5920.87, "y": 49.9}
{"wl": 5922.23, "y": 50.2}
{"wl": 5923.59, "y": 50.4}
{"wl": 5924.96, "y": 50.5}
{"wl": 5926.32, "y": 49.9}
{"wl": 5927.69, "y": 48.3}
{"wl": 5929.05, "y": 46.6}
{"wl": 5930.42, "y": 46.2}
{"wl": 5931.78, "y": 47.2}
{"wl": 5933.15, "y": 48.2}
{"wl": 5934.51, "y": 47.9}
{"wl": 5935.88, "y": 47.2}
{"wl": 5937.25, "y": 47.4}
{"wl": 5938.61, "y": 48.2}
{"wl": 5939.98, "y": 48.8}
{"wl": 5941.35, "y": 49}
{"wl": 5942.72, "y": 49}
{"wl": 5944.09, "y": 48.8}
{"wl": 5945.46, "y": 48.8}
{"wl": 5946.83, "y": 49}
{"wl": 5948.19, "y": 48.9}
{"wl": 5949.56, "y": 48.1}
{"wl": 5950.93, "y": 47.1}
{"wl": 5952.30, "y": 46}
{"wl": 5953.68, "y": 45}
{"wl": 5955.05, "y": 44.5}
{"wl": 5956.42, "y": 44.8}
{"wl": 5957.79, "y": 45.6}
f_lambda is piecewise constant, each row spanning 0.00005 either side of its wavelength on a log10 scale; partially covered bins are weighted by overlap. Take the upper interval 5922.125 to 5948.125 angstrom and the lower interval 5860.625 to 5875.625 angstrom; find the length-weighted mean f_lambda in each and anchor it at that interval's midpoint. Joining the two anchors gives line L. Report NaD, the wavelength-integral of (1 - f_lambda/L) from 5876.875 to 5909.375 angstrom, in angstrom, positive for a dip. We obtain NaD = 2.7 angstrom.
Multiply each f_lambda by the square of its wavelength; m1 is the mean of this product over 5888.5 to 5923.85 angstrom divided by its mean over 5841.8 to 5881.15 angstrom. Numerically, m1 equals 0.93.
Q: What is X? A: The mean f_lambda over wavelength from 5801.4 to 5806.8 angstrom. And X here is 51.3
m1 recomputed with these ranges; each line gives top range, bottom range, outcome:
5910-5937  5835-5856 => 0.97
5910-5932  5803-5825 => 0.99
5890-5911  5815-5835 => 0.88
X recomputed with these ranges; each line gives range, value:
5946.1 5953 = 47.8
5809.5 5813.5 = 51.5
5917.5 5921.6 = 49.3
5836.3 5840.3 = 51.1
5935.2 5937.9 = 47.2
